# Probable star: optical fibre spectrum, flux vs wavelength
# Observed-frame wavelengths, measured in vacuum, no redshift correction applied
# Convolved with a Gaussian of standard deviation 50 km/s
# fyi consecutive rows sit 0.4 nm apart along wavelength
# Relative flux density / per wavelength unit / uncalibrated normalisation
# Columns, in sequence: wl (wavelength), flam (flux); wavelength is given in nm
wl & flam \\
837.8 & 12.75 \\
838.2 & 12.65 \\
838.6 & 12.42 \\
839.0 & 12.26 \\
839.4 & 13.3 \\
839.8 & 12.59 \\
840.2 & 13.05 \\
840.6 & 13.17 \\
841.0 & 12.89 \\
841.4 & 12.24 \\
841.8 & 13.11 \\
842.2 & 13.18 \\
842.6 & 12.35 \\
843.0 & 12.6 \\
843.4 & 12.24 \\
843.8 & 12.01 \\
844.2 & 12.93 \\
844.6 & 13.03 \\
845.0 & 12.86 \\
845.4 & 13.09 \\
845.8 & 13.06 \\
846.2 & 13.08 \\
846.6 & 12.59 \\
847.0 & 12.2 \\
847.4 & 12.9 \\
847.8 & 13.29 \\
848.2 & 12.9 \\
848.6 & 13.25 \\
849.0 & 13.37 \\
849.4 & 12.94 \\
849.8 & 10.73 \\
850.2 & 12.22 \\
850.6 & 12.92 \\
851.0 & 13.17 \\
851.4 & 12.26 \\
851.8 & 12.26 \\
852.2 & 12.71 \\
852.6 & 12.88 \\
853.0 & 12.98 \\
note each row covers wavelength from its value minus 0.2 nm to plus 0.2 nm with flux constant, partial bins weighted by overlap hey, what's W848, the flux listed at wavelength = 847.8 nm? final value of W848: 13.29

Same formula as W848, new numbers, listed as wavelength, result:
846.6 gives 12.59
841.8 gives 13.11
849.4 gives 12.94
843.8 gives 12.01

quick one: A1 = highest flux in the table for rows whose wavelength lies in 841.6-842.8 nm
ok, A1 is 13.18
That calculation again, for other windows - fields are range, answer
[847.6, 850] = 13.37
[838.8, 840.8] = 13.3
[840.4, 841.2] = 13.17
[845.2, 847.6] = 13.09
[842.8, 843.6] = 12.6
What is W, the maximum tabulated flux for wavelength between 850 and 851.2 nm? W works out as 13.17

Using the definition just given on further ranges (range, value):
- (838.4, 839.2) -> 12.42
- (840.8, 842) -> 13.11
